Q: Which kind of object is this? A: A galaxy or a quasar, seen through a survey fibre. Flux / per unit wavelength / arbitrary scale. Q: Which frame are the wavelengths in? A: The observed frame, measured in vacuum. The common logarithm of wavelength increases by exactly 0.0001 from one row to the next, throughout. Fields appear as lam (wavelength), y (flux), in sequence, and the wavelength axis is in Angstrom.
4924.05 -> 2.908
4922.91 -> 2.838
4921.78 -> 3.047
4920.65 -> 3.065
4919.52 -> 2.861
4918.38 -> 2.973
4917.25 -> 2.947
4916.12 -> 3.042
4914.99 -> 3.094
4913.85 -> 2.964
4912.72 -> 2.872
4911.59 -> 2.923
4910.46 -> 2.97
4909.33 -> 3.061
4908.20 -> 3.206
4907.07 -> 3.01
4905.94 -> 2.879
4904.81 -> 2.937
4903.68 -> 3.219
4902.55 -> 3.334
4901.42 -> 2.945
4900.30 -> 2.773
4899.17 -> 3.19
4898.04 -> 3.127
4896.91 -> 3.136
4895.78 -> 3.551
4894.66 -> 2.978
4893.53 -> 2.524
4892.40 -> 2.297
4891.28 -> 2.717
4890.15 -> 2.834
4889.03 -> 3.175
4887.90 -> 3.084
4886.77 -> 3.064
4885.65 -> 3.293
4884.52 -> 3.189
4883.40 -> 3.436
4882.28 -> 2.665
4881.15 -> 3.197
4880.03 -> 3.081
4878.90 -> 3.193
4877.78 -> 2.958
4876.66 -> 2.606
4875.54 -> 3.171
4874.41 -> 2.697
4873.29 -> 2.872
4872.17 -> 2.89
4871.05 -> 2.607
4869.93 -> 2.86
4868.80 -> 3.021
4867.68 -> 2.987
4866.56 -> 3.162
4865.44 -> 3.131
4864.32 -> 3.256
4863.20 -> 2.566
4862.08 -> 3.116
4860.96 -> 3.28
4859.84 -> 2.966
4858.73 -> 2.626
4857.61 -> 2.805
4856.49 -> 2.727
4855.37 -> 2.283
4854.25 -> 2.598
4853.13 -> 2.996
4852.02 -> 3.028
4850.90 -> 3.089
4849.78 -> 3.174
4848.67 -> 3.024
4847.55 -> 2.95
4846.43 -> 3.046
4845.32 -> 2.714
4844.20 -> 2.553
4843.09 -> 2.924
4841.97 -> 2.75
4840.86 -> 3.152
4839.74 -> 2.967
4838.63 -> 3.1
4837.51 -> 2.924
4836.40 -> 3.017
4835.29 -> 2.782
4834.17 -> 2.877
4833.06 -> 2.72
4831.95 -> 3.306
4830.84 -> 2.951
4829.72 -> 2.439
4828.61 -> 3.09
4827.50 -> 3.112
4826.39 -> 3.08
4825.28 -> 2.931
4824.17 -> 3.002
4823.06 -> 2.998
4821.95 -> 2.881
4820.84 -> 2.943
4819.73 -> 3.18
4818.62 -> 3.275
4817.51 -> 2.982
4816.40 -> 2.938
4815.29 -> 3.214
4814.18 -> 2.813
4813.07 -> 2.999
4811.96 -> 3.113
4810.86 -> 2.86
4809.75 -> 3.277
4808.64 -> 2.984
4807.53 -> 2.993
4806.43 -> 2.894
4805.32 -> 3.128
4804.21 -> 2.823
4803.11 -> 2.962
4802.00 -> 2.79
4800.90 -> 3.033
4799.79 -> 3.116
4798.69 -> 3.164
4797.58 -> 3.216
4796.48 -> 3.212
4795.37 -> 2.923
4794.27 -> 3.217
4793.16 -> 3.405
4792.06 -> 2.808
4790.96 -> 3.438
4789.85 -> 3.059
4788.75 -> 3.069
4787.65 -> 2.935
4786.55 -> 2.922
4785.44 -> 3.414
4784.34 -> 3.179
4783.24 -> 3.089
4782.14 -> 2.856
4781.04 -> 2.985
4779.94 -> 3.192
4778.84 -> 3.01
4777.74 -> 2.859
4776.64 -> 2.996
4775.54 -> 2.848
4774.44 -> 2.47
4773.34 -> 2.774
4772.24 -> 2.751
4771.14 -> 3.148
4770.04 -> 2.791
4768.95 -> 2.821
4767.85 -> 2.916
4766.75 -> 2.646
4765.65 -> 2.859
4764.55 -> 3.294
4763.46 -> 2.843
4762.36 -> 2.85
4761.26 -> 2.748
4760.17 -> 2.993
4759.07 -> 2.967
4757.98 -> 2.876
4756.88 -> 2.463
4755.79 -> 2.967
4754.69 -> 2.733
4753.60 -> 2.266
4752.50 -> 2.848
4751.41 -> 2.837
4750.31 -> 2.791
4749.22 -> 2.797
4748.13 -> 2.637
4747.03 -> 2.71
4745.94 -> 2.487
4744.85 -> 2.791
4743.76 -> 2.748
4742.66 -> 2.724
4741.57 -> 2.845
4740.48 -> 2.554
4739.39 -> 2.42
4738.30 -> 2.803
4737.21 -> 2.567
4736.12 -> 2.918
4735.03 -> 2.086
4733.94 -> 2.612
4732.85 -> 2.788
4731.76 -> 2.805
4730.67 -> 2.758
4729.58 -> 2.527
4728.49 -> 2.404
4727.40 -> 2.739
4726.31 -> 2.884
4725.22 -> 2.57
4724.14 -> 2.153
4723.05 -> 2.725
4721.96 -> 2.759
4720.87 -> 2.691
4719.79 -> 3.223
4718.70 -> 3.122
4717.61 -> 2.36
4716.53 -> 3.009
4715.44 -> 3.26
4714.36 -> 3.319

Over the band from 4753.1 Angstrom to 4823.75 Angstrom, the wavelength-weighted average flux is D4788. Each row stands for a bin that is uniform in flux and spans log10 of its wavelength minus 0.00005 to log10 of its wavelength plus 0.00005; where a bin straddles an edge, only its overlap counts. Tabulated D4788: 2.97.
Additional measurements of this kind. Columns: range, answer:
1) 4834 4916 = 2.96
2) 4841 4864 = 2.87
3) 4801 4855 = 2.96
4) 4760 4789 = 2.93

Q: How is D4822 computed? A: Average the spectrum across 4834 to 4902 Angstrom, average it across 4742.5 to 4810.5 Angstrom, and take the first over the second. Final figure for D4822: 1.0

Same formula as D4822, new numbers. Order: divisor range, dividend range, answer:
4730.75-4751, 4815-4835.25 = 1.12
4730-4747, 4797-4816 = 1.14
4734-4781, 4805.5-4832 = 1.08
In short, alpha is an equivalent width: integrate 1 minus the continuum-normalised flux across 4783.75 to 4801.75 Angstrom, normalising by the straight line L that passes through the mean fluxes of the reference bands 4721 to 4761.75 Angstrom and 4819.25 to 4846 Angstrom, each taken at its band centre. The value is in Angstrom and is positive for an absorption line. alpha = -1.92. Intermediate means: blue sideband 2.68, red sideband 2.93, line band 3.13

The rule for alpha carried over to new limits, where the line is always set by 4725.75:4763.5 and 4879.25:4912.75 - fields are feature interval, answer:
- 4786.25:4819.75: -2.68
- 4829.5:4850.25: -0.10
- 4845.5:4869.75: 0.04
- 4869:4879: 0.39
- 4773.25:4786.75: -0.95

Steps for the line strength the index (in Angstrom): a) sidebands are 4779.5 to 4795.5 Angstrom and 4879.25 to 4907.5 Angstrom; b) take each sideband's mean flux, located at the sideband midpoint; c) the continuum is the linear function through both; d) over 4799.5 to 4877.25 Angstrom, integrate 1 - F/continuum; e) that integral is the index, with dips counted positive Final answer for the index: 3.1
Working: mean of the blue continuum 3.1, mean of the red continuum 3.03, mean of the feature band 2.94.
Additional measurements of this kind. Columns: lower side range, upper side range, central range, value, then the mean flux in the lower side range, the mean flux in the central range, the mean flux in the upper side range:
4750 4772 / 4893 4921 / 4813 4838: -0.5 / 2.83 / 2.98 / 3.02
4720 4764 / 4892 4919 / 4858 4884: -0.3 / 2.7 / 2.97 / 3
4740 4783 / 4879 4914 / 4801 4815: -0.4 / 2.82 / 2.98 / 3.02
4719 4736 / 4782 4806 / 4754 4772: 0.1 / 2.66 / 2.86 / 3.08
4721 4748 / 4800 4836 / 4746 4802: -2.5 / 2.64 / 2.93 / 2.98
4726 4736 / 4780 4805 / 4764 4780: 0.2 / 2.63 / 2.88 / 3.08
